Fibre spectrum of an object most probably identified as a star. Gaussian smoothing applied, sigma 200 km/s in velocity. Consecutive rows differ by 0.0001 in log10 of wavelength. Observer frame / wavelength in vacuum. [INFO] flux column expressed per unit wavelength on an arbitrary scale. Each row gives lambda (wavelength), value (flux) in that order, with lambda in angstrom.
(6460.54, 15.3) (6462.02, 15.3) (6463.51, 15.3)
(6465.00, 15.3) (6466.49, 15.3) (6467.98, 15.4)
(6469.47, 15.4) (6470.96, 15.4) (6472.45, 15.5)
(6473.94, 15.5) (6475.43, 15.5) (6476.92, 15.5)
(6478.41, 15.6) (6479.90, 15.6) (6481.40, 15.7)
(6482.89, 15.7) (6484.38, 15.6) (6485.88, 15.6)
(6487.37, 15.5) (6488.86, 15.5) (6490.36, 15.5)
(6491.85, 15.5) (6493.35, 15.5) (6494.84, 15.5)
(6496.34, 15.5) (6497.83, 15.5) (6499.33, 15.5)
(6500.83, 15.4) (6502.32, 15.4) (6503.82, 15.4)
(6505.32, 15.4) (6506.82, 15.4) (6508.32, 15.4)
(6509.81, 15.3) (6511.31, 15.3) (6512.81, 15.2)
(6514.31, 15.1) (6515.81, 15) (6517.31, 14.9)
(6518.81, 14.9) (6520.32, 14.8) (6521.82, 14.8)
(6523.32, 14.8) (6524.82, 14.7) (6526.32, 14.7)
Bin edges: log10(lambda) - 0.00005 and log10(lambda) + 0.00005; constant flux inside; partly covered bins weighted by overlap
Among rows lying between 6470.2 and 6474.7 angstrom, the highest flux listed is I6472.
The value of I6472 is 15.5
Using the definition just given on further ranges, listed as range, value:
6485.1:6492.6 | 15.6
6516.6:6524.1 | 14.9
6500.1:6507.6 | 15.4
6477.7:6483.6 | 15.7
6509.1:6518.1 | 15.3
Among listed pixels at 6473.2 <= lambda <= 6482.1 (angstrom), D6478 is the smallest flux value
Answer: 15.5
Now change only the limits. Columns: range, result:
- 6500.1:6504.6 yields 15.4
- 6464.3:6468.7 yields 15.3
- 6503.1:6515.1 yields 15.1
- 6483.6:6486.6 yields 15.6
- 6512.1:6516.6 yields 15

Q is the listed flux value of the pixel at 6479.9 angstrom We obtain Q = 15.6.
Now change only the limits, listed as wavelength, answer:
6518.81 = 14.9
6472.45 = 15.5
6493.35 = 15.5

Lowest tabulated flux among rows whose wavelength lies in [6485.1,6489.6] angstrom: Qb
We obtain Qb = 15.5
